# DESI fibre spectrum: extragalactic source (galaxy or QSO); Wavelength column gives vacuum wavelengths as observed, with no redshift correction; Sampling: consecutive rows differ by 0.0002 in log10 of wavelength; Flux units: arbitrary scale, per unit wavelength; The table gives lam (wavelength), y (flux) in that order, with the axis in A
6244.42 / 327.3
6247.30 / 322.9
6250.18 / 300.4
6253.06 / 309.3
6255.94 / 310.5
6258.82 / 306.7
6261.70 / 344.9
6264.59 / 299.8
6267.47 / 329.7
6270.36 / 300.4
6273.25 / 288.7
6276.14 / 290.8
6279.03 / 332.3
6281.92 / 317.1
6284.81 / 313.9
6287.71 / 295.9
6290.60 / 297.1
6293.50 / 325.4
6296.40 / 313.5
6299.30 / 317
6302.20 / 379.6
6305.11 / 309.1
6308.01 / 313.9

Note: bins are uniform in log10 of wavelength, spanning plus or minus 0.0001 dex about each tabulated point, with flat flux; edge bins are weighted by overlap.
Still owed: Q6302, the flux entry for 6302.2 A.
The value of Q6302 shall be 379.6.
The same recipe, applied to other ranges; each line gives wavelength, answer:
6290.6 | 297.1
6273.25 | 288.7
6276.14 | 290.8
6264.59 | 299.8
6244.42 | 327.3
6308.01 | 313.9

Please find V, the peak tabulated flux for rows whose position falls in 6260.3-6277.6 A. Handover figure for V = 344.9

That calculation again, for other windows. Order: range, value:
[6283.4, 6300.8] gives 325.4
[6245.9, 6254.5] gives 322.9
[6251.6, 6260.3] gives 310.5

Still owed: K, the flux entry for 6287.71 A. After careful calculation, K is 295.9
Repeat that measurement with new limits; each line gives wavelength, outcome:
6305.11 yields 309.1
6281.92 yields 317.1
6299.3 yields 317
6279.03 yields 332.3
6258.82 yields 306.7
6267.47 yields 329.7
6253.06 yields 309.3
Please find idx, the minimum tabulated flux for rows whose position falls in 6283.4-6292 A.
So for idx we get 295.9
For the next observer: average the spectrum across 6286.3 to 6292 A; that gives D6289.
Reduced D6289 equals 297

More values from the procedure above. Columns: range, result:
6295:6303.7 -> 337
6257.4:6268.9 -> 320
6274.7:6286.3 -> 314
